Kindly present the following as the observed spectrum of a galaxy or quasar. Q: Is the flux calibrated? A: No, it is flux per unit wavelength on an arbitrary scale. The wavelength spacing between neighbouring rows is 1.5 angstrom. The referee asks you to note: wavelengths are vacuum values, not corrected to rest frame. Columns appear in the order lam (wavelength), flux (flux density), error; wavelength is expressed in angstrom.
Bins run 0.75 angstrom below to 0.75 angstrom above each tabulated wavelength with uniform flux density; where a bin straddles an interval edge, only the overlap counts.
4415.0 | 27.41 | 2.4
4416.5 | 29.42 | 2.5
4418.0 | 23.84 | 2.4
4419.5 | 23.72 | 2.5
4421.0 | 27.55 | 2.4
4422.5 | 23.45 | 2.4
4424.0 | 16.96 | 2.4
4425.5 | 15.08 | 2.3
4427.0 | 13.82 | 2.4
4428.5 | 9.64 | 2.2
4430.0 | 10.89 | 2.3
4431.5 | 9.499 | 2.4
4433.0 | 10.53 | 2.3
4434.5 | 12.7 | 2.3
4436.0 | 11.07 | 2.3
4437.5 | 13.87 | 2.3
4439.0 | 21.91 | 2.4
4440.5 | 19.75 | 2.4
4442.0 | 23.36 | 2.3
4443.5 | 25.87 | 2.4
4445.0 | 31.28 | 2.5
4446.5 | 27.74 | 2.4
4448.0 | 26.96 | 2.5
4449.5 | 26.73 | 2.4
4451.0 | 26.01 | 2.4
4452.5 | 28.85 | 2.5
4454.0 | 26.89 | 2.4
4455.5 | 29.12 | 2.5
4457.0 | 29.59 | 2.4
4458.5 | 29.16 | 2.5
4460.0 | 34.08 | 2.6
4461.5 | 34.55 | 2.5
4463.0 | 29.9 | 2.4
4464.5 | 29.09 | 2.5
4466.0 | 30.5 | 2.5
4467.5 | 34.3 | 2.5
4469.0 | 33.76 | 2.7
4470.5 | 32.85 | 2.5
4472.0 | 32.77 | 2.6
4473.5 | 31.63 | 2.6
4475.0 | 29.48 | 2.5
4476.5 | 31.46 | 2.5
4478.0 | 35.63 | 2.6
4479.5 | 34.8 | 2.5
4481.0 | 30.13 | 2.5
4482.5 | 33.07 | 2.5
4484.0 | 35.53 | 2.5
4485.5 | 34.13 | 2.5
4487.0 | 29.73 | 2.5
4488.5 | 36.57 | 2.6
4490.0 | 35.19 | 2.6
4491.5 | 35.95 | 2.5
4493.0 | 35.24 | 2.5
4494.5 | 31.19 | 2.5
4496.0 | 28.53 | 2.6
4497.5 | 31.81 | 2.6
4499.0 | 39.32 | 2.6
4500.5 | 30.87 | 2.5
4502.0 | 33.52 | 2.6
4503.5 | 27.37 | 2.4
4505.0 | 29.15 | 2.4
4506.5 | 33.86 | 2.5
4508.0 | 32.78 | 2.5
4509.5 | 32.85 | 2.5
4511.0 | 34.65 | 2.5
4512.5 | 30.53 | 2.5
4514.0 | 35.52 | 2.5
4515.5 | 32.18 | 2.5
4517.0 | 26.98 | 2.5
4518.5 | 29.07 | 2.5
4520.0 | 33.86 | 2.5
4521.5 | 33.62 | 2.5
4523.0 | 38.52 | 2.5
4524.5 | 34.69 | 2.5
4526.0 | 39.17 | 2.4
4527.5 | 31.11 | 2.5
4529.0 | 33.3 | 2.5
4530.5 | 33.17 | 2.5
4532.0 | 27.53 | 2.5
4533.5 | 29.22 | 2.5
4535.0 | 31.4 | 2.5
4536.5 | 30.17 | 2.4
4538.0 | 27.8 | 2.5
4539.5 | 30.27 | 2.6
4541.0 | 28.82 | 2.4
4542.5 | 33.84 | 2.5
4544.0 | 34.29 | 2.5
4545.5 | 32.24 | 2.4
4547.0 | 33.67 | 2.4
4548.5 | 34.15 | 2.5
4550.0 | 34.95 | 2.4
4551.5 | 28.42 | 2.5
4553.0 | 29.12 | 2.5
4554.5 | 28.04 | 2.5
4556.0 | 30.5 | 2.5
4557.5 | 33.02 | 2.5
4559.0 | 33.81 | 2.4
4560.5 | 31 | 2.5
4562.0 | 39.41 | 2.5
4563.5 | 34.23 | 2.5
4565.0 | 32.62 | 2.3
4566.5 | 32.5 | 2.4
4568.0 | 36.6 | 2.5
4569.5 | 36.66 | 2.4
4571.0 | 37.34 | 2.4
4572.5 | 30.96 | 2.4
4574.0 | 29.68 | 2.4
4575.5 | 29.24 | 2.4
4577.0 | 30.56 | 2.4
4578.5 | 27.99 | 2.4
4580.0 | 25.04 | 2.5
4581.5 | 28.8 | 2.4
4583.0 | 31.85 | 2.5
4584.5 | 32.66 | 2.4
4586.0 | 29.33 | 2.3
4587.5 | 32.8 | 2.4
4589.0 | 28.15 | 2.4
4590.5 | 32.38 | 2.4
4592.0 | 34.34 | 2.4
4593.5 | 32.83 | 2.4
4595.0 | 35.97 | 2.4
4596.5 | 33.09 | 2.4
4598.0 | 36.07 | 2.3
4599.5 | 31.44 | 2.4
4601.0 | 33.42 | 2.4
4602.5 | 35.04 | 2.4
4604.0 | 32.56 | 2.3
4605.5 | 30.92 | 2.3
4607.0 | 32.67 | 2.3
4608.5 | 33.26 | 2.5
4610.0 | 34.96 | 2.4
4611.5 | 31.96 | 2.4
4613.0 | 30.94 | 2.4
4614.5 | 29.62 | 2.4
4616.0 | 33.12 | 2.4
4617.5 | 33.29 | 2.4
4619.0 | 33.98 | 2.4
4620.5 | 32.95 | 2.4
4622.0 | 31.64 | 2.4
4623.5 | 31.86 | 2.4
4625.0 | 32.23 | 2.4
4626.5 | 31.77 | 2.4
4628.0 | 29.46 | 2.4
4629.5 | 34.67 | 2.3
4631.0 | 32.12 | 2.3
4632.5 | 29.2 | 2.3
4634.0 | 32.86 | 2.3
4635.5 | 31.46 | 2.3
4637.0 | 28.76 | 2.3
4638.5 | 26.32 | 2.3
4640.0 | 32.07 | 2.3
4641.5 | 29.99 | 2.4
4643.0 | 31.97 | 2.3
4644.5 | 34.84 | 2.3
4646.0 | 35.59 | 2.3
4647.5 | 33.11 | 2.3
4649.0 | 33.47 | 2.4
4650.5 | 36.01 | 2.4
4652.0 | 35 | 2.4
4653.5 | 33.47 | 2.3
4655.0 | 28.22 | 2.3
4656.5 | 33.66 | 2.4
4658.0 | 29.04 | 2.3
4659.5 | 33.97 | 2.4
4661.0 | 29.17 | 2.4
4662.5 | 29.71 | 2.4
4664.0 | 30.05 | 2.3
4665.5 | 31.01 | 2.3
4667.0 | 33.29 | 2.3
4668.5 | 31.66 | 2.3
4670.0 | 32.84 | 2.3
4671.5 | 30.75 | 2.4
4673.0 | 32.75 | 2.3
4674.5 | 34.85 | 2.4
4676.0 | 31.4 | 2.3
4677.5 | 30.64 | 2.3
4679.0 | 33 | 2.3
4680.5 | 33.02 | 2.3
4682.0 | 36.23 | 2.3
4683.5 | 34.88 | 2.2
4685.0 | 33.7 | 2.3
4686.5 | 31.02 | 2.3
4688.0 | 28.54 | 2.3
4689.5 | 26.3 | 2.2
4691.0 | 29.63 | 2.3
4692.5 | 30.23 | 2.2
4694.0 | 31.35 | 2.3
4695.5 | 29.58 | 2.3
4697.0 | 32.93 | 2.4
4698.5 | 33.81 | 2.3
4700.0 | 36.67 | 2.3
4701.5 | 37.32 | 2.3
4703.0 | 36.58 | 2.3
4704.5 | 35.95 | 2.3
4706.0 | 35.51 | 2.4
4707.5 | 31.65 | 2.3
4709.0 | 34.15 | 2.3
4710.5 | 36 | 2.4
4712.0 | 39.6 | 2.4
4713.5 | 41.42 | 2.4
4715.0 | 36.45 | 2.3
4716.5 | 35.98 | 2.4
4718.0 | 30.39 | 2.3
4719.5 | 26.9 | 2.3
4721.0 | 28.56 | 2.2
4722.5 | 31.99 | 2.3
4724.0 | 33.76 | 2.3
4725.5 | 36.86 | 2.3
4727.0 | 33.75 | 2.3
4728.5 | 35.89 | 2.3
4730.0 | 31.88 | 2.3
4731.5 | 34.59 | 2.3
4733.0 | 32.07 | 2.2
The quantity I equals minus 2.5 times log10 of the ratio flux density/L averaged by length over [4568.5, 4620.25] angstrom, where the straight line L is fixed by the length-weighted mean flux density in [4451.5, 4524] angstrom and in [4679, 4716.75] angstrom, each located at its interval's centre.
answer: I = 0.03 mag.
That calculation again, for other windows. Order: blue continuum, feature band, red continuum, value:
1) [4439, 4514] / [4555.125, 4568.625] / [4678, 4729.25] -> -0.05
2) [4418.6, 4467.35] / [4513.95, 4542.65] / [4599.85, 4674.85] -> -0.18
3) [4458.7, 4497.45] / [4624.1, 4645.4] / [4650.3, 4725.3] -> 0.05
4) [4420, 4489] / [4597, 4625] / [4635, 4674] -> -0.07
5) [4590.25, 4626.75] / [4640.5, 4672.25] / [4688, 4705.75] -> 0.02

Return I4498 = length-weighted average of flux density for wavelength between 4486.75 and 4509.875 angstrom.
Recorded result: 32.8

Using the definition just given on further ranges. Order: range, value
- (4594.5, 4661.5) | 32.4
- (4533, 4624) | 32.1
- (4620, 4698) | 31.8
